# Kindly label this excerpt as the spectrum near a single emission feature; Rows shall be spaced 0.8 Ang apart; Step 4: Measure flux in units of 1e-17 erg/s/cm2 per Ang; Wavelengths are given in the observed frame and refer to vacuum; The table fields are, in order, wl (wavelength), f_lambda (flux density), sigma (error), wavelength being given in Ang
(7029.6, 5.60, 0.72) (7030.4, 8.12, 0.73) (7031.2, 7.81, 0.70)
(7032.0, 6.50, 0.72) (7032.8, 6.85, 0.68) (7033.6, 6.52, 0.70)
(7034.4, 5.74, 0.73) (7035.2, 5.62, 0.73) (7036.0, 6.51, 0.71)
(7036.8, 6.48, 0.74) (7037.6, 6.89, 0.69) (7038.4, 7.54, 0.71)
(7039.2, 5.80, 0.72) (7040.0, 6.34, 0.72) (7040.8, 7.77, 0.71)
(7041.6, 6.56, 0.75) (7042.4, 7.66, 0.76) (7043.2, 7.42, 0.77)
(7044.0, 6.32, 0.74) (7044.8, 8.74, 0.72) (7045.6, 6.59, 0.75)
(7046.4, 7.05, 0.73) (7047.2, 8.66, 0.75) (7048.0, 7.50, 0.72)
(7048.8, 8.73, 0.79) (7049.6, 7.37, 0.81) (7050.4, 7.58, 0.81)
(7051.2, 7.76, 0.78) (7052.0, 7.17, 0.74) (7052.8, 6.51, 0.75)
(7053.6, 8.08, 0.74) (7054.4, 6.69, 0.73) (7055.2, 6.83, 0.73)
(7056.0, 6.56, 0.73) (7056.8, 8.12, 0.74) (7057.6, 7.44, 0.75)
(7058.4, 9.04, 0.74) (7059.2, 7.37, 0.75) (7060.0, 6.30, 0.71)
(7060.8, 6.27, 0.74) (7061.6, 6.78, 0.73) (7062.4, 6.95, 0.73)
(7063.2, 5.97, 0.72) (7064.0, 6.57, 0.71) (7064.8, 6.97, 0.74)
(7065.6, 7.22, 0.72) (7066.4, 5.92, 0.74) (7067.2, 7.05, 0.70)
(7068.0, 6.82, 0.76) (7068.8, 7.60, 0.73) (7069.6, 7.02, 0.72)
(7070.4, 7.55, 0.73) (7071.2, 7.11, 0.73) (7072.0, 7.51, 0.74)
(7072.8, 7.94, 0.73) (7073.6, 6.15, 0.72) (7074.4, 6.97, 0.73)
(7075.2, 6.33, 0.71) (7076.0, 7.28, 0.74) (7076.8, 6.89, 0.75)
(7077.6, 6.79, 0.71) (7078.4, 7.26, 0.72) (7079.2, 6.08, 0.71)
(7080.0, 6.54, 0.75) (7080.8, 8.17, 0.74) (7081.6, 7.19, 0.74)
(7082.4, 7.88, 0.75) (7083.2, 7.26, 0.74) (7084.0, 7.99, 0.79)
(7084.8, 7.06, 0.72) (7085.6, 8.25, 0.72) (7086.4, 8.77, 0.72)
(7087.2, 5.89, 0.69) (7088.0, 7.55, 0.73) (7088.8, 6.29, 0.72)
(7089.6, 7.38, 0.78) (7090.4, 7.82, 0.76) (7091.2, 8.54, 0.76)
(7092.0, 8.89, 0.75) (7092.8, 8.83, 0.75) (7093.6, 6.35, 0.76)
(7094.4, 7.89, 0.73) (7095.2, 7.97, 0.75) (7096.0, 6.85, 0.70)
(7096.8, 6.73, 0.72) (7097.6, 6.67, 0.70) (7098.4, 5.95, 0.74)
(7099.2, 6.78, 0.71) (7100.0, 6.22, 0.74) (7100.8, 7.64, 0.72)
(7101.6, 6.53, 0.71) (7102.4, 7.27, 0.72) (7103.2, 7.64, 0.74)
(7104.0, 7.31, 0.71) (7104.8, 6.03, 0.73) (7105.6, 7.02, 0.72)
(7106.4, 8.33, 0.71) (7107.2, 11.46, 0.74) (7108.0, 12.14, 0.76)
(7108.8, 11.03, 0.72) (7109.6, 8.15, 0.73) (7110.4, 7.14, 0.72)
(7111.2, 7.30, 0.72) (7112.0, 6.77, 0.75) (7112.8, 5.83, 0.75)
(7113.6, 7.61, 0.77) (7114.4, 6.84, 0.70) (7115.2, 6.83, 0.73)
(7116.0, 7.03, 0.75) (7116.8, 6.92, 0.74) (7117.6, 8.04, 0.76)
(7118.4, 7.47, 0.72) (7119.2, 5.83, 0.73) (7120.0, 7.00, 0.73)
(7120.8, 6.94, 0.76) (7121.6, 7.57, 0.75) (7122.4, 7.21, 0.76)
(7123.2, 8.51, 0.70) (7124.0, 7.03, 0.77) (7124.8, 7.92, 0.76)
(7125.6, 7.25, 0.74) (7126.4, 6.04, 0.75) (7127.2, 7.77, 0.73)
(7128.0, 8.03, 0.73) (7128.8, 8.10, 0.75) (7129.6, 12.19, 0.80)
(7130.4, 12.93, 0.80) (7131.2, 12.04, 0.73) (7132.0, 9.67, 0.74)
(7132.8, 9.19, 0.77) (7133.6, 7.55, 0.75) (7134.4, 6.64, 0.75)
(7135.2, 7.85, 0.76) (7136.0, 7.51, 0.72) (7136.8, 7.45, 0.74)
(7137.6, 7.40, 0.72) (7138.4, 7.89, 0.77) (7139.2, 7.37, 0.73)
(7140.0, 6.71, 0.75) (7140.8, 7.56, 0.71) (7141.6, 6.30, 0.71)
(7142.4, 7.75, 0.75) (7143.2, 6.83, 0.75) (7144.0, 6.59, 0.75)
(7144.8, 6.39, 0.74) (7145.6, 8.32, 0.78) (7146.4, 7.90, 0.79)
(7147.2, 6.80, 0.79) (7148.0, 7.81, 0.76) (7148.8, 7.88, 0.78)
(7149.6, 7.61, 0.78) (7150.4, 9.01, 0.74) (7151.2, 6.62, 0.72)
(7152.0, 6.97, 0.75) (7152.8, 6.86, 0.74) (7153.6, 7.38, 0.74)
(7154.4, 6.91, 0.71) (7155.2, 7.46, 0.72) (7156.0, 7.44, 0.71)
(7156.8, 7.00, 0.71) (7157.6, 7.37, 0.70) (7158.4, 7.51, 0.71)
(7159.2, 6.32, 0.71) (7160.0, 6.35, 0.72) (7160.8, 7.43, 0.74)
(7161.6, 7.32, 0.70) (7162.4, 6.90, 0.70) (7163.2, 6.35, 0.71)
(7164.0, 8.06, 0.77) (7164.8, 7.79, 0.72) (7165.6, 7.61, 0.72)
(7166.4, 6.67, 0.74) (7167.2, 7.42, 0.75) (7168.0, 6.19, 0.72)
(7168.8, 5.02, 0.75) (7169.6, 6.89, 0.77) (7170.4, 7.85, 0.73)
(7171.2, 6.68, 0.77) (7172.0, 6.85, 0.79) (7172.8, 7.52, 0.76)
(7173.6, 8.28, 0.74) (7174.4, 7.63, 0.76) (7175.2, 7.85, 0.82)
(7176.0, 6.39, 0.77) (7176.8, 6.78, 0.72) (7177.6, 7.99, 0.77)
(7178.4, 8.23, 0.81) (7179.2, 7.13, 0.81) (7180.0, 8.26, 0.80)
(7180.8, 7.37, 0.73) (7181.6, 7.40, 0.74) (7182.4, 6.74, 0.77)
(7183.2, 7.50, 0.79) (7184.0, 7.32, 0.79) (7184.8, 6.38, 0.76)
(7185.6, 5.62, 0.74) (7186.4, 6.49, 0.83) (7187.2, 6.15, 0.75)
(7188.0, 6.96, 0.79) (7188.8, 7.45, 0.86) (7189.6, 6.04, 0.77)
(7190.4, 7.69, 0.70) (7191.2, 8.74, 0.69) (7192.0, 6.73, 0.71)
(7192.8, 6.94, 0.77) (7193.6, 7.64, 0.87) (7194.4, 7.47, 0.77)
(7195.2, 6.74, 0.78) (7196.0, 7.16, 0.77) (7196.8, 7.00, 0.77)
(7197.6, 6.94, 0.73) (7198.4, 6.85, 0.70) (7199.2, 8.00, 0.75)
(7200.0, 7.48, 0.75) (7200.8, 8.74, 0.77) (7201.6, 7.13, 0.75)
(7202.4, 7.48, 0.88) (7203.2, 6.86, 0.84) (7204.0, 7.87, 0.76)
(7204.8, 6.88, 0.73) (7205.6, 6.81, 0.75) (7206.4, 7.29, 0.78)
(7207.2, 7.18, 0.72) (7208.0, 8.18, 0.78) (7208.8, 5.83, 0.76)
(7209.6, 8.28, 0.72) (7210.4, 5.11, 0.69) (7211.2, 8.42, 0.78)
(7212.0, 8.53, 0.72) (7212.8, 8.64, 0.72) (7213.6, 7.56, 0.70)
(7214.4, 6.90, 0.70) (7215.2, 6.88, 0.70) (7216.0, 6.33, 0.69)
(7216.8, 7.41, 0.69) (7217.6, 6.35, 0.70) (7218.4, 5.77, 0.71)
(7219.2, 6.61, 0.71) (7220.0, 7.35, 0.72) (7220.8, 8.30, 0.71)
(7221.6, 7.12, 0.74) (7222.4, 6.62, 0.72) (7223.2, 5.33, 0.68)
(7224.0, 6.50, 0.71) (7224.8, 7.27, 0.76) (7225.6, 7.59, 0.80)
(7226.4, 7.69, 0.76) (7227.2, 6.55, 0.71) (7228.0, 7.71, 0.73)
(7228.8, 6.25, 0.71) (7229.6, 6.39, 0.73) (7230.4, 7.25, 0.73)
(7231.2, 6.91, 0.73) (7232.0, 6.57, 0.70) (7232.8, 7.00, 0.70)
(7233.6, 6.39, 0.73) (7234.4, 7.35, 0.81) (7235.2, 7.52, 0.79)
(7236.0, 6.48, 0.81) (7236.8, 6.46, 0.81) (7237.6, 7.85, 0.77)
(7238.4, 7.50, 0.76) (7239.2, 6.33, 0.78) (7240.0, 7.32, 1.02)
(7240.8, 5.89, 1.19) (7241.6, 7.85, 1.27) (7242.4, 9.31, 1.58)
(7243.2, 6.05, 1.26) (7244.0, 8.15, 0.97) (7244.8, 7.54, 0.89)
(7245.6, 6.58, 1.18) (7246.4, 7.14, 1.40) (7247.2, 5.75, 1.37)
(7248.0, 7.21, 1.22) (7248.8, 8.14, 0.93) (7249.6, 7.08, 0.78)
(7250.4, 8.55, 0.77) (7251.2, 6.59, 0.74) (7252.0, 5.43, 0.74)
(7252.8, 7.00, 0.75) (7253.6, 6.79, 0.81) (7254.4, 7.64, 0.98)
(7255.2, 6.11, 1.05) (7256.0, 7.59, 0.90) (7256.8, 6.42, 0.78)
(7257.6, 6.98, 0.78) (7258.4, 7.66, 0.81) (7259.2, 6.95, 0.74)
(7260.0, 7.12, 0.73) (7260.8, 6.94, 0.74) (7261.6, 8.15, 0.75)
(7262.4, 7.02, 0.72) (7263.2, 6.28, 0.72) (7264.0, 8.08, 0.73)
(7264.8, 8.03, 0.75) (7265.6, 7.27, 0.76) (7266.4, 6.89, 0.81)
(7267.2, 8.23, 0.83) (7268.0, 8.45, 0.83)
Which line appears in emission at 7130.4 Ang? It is [N II]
